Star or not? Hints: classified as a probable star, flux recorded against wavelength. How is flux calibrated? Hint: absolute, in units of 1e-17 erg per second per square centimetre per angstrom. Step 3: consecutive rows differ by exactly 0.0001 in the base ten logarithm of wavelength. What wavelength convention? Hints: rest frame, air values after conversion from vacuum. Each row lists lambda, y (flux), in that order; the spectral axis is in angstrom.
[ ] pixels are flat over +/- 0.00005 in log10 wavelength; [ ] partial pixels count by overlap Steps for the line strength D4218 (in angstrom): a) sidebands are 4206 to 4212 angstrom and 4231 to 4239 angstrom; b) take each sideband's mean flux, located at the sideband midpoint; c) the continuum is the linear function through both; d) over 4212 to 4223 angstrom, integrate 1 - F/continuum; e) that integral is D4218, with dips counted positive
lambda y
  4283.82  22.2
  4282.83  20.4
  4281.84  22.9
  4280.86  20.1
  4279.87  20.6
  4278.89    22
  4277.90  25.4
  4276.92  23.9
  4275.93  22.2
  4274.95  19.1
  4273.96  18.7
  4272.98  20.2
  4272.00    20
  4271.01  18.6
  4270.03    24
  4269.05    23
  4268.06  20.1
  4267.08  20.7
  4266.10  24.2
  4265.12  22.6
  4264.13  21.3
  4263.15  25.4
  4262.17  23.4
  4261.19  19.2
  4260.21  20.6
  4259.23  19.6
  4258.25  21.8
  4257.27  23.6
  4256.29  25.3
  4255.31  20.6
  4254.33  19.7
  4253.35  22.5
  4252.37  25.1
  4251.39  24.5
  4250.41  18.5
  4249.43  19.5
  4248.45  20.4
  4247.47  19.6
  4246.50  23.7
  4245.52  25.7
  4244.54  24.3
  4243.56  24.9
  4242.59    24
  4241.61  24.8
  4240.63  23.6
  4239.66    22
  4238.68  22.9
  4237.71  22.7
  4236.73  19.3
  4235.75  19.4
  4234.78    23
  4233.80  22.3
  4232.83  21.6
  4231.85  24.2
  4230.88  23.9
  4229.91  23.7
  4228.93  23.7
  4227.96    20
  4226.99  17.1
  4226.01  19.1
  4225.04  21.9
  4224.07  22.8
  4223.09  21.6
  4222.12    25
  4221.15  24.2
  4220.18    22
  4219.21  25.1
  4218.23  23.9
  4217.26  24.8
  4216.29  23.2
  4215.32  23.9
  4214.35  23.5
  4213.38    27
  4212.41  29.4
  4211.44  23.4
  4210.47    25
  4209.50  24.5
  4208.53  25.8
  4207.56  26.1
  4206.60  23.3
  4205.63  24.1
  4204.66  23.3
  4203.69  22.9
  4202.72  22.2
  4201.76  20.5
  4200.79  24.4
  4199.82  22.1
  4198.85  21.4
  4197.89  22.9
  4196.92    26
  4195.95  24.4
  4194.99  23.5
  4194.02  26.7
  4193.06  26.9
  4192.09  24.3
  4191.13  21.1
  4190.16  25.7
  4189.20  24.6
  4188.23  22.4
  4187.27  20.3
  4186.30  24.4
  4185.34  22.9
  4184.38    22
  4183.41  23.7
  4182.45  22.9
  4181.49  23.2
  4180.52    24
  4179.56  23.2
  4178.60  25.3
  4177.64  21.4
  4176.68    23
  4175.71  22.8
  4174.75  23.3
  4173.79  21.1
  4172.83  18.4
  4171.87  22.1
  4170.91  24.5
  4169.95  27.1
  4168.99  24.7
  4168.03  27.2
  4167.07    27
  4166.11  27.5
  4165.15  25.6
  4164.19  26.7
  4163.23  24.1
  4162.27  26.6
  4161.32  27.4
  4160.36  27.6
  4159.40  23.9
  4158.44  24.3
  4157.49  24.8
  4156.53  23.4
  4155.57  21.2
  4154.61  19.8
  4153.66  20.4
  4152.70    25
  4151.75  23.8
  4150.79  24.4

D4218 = -0.3 angstrom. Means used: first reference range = 24.7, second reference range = 22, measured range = 24.6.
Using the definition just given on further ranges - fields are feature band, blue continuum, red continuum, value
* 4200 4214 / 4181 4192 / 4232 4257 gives -0.94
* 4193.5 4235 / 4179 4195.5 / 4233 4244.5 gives -0.61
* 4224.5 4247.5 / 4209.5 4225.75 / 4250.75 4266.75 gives 0.87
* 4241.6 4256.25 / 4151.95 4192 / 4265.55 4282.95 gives -0.31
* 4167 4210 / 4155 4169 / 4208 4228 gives 1.65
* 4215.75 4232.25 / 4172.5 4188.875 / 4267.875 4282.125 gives -0.47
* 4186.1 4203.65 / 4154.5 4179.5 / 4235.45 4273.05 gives 0.07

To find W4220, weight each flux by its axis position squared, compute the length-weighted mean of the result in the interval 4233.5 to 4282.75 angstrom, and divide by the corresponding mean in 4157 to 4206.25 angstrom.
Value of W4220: 1.0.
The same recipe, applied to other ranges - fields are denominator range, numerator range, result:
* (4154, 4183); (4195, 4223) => 1.02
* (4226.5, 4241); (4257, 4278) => 1.00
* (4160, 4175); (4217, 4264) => 0.93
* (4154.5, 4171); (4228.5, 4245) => 0.94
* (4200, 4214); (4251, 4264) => 0.94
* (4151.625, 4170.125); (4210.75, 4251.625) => 0.95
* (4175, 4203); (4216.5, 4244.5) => 0.99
